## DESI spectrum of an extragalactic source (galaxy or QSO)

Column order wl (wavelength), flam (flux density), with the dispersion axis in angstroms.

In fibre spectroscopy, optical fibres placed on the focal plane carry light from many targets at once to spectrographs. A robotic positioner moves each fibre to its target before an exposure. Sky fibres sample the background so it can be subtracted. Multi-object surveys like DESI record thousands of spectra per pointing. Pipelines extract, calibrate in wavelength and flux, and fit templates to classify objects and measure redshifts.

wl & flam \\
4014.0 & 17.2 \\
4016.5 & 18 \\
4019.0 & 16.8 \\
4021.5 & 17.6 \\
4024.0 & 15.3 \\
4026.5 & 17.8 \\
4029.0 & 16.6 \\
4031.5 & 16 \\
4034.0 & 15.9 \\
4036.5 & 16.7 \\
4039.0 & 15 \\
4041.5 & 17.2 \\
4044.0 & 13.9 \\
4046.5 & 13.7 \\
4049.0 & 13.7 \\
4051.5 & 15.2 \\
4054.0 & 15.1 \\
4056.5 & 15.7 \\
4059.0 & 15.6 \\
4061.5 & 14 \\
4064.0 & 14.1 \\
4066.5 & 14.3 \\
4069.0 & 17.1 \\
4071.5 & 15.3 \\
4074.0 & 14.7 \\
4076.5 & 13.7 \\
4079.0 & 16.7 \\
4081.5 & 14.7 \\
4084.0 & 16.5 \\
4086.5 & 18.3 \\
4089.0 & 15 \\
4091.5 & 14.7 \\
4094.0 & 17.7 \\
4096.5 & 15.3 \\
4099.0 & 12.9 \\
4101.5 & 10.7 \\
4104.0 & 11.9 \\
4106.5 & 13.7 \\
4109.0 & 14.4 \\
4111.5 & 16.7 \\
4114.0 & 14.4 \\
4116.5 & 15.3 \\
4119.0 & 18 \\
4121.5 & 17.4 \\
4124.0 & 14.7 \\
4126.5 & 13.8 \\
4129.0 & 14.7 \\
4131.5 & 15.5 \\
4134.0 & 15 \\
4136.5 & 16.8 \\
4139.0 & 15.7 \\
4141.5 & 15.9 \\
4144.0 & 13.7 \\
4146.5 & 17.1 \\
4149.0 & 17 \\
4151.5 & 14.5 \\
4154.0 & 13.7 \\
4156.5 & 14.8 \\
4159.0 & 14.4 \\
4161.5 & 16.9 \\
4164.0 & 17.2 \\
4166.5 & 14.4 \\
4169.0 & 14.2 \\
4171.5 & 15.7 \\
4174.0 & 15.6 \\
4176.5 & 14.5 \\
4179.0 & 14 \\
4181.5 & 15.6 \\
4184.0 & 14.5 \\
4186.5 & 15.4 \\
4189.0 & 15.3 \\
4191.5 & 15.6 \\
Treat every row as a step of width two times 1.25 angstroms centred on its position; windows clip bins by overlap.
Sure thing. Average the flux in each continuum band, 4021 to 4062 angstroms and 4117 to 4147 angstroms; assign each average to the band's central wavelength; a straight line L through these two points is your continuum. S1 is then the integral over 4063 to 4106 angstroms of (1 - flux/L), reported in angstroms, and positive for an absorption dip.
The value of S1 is 2.0 angstroms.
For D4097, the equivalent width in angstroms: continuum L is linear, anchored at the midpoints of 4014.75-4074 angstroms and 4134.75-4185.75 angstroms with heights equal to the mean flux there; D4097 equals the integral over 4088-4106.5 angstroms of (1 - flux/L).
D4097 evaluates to 1.8 angstroms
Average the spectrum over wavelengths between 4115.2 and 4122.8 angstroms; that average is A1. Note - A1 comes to 16.9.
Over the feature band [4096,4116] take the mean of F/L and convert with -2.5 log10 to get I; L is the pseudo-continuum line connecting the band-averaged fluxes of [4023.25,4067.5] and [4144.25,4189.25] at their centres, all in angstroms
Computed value 0.11 mag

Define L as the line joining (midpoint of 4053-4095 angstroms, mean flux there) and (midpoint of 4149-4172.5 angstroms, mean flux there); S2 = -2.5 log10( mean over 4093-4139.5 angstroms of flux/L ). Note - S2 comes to 0.03 mag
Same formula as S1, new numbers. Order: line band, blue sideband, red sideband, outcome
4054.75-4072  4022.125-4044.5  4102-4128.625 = 0.6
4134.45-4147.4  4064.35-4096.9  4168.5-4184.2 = -0.5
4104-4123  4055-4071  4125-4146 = -0.3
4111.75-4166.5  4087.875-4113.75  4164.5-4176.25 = -3.0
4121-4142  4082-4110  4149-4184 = -0.8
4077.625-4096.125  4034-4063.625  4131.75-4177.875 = -1.2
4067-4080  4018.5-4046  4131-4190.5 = 0.4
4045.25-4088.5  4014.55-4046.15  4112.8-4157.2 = 2.2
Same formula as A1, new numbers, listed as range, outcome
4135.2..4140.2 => 16.2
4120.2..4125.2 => 16.1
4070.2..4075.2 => 15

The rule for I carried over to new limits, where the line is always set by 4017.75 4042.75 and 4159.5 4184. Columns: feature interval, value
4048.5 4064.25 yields 0.10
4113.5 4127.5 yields 0.00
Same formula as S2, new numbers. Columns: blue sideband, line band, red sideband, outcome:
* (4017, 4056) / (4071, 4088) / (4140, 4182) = -0.007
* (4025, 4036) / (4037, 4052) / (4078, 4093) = 0.108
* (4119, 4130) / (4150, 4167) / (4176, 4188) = -0.007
